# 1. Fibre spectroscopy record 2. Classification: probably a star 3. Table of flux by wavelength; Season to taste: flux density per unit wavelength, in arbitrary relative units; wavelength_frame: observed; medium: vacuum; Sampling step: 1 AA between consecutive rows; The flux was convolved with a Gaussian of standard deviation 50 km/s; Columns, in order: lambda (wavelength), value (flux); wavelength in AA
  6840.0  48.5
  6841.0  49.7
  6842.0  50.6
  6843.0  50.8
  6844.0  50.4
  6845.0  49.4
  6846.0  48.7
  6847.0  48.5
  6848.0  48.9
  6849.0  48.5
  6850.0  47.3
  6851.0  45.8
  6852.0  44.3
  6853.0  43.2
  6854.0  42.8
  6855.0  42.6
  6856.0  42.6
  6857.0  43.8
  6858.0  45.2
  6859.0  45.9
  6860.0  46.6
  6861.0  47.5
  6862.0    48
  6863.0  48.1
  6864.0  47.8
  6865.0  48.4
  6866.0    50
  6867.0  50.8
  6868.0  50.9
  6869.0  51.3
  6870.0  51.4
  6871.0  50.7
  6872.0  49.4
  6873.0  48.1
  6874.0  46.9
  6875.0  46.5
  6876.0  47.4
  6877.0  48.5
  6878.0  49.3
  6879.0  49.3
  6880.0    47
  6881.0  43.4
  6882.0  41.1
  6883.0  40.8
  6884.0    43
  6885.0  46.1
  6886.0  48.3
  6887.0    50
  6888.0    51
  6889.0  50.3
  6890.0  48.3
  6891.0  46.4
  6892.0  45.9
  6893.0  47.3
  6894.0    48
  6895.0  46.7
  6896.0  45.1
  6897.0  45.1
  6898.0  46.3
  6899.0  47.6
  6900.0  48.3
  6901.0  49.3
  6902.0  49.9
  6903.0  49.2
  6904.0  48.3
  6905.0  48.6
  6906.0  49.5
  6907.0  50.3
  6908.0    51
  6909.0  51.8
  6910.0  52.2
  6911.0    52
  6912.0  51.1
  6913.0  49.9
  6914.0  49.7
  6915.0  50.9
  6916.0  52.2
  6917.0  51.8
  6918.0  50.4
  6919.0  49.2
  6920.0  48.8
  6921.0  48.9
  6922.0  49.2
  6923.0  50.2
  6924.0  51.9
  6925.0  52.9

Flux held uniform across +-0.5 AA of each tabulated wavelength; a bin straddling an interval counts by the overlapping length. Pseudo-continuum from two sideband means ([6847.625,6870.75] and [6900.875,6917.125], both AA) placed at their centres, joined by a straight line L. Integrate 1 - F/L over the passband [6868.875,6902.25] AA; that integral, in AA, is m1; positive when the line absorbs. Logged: 1.0 AA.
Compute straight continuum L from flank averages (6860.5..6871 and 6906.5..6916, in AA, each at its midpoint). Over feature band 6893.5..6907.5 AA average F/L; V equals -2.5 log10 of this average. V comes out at 0.06 mag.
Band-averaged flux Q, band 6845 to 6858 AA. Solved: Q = 45.7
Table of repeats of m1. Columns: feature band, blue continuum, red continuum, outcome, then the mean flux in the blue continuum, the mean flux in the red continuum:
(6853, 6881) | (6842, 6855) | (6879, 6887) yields -0.9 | 47.3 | 44.9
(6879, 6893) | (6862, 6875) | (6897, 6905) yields 0.7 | 49.3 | 48.2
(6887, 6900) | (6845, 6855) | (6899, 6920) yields 0.4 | 46.4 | 50.2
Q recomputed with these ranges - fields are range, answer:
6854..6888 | 47.2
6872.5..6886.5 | 46.1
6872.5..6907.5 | 47.3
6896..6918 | 49.7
